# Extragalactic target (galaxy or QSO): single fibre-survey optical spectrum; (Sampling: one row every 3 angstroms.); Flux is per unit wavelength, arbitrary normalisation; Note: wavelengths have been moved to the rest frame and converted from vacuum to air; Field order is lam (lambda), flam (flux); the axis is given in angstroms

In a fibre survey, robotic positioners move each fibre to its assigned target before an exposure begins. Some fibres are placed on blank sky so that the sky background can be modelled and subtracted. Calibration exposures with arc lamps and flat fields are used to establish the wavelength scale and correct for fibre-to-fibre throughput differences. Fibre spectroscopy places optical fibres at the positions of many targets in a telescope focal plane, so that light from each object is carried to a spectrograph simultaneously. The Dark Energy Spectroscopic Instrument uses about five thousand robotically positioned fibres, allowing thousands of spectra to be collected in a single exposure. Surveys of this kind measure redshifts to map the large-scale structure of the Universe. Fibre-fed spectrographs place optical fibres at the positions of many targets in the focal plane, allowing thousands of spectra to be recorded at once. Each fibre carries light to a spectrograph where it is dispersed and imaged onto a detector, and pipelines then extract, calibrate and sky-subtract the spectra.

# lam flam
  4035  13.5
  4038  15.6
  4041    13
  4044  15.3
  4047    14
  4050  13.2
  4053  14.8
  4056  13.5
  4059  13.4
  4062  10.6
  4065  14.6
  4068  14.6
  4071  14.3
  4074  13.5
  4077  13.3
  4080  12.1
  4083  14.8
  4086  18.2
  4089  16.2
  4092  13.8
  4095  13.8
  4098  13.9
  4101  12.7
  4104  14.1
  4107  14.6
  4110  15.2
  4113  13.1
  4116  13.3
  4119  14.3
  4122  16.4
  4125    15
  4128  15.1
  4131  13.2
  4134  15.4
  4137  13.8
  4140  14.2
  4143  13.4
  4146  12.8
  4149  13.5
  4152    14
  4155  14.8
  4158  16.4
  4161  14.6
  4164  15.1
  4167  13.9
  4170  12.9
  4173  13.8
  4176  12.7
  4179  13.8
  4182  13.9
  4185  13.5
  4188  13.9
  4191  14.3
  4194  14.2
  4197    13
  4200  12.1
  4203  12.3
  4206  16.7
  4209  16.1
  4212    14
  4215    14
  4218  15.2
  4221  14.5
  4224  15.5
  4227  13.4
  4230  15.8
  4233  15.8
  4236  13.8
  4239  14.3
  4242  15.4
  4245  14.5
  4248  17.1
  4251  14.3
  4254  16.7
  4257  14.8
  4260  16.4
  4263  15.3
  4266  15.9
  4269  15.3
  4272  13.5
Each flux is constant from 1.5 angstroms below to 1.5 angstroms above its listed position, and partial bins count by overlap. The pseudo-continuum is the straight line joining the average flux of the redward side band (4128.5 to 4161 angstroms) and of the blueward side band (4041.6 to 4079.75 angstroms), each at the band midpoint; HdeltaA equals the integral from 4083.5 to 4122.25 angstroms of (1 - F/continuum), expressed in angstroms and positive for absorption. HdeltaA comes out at -1.64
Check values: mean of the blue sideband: 13.7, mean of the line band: 14.5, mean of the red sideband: 14.2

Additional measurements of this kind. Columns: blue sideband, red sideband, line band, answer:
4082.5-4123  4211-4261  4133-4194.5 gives 3.1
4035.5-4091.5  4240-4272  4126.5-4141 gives 0.3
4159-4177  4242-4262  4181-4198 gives 0.6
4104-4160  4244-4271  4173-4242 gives 3.9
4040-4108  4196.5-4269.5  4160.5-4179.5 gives 1.0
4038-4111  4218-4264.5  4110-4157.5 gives 0.8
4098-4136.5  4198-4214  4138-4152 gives 0.7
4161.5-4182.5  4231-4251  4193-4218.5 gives 0.5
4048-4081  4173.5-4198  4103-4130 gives -2.0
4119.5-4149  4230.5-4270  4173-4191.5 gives 1.4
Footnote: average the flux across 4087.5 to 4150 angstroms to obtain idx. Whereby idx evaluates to 14.2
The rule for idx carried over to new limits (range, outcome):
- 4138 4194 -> 14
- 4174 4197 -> 13.7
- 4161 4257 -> 14.4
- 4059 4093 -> 14.2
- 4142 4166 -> 14.3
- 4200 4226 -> 14.6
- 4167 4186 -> 13.5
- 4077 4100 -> 14.6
